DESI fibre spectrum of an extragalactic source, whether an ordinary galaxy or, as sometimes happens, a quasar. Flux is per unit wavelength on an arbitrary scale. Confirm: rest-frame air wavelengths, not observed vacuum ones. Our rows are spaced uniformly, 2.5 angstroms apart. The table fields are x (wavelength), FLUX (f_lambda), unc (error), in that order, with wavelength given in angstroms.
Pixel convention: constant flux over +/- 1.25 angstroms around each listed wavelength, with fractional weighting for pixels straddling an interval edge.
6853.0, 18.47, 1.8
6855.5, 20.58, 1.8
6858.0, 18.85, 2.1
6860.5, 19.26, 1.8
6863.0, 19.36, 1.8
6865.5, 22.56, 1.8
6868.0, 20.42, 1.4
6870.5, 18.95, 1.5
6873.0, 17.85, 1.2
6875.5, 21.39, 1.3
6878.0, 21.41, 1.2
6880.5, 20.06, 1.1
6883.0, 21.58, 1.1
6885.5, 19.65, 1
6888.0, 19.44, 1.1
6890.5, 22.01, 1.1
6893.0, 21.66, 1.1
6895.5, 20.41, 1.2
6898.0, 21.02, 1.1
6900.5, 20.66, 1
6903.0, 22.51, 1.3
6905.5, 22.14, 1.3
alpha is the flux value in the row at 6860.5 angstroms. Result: 19.26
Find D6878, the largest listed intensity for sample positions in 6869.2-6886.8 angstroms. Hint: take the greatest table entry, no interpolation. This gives 21.58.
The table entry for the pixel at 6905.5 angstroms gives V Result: 22.14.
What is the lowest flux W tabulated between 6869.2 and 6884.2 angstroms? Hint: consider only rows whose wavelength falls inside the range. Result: 17.85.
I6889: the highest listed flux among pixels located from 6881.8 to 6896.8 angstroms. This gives 22.01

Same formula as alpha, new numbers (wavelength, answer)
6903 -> 22.51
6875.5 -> 21.39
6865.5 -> 22.56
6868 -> 20.42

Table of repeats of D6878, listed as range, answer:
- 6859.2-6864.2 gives 19.36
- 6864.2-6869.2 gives 22.56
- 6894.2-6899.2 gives 21.02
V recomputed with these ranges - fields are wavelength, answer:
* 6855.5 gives 20.58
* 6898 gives 21.02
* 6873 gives 17.85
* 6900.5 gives 20.66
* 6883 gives 21.58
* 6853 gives 18.47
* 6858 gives 18.85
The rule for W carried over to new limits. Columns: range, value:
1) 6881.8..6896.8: 19.44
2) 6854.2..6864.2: 18.85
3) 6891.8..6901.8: 20.41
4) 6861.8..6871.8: 18.95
